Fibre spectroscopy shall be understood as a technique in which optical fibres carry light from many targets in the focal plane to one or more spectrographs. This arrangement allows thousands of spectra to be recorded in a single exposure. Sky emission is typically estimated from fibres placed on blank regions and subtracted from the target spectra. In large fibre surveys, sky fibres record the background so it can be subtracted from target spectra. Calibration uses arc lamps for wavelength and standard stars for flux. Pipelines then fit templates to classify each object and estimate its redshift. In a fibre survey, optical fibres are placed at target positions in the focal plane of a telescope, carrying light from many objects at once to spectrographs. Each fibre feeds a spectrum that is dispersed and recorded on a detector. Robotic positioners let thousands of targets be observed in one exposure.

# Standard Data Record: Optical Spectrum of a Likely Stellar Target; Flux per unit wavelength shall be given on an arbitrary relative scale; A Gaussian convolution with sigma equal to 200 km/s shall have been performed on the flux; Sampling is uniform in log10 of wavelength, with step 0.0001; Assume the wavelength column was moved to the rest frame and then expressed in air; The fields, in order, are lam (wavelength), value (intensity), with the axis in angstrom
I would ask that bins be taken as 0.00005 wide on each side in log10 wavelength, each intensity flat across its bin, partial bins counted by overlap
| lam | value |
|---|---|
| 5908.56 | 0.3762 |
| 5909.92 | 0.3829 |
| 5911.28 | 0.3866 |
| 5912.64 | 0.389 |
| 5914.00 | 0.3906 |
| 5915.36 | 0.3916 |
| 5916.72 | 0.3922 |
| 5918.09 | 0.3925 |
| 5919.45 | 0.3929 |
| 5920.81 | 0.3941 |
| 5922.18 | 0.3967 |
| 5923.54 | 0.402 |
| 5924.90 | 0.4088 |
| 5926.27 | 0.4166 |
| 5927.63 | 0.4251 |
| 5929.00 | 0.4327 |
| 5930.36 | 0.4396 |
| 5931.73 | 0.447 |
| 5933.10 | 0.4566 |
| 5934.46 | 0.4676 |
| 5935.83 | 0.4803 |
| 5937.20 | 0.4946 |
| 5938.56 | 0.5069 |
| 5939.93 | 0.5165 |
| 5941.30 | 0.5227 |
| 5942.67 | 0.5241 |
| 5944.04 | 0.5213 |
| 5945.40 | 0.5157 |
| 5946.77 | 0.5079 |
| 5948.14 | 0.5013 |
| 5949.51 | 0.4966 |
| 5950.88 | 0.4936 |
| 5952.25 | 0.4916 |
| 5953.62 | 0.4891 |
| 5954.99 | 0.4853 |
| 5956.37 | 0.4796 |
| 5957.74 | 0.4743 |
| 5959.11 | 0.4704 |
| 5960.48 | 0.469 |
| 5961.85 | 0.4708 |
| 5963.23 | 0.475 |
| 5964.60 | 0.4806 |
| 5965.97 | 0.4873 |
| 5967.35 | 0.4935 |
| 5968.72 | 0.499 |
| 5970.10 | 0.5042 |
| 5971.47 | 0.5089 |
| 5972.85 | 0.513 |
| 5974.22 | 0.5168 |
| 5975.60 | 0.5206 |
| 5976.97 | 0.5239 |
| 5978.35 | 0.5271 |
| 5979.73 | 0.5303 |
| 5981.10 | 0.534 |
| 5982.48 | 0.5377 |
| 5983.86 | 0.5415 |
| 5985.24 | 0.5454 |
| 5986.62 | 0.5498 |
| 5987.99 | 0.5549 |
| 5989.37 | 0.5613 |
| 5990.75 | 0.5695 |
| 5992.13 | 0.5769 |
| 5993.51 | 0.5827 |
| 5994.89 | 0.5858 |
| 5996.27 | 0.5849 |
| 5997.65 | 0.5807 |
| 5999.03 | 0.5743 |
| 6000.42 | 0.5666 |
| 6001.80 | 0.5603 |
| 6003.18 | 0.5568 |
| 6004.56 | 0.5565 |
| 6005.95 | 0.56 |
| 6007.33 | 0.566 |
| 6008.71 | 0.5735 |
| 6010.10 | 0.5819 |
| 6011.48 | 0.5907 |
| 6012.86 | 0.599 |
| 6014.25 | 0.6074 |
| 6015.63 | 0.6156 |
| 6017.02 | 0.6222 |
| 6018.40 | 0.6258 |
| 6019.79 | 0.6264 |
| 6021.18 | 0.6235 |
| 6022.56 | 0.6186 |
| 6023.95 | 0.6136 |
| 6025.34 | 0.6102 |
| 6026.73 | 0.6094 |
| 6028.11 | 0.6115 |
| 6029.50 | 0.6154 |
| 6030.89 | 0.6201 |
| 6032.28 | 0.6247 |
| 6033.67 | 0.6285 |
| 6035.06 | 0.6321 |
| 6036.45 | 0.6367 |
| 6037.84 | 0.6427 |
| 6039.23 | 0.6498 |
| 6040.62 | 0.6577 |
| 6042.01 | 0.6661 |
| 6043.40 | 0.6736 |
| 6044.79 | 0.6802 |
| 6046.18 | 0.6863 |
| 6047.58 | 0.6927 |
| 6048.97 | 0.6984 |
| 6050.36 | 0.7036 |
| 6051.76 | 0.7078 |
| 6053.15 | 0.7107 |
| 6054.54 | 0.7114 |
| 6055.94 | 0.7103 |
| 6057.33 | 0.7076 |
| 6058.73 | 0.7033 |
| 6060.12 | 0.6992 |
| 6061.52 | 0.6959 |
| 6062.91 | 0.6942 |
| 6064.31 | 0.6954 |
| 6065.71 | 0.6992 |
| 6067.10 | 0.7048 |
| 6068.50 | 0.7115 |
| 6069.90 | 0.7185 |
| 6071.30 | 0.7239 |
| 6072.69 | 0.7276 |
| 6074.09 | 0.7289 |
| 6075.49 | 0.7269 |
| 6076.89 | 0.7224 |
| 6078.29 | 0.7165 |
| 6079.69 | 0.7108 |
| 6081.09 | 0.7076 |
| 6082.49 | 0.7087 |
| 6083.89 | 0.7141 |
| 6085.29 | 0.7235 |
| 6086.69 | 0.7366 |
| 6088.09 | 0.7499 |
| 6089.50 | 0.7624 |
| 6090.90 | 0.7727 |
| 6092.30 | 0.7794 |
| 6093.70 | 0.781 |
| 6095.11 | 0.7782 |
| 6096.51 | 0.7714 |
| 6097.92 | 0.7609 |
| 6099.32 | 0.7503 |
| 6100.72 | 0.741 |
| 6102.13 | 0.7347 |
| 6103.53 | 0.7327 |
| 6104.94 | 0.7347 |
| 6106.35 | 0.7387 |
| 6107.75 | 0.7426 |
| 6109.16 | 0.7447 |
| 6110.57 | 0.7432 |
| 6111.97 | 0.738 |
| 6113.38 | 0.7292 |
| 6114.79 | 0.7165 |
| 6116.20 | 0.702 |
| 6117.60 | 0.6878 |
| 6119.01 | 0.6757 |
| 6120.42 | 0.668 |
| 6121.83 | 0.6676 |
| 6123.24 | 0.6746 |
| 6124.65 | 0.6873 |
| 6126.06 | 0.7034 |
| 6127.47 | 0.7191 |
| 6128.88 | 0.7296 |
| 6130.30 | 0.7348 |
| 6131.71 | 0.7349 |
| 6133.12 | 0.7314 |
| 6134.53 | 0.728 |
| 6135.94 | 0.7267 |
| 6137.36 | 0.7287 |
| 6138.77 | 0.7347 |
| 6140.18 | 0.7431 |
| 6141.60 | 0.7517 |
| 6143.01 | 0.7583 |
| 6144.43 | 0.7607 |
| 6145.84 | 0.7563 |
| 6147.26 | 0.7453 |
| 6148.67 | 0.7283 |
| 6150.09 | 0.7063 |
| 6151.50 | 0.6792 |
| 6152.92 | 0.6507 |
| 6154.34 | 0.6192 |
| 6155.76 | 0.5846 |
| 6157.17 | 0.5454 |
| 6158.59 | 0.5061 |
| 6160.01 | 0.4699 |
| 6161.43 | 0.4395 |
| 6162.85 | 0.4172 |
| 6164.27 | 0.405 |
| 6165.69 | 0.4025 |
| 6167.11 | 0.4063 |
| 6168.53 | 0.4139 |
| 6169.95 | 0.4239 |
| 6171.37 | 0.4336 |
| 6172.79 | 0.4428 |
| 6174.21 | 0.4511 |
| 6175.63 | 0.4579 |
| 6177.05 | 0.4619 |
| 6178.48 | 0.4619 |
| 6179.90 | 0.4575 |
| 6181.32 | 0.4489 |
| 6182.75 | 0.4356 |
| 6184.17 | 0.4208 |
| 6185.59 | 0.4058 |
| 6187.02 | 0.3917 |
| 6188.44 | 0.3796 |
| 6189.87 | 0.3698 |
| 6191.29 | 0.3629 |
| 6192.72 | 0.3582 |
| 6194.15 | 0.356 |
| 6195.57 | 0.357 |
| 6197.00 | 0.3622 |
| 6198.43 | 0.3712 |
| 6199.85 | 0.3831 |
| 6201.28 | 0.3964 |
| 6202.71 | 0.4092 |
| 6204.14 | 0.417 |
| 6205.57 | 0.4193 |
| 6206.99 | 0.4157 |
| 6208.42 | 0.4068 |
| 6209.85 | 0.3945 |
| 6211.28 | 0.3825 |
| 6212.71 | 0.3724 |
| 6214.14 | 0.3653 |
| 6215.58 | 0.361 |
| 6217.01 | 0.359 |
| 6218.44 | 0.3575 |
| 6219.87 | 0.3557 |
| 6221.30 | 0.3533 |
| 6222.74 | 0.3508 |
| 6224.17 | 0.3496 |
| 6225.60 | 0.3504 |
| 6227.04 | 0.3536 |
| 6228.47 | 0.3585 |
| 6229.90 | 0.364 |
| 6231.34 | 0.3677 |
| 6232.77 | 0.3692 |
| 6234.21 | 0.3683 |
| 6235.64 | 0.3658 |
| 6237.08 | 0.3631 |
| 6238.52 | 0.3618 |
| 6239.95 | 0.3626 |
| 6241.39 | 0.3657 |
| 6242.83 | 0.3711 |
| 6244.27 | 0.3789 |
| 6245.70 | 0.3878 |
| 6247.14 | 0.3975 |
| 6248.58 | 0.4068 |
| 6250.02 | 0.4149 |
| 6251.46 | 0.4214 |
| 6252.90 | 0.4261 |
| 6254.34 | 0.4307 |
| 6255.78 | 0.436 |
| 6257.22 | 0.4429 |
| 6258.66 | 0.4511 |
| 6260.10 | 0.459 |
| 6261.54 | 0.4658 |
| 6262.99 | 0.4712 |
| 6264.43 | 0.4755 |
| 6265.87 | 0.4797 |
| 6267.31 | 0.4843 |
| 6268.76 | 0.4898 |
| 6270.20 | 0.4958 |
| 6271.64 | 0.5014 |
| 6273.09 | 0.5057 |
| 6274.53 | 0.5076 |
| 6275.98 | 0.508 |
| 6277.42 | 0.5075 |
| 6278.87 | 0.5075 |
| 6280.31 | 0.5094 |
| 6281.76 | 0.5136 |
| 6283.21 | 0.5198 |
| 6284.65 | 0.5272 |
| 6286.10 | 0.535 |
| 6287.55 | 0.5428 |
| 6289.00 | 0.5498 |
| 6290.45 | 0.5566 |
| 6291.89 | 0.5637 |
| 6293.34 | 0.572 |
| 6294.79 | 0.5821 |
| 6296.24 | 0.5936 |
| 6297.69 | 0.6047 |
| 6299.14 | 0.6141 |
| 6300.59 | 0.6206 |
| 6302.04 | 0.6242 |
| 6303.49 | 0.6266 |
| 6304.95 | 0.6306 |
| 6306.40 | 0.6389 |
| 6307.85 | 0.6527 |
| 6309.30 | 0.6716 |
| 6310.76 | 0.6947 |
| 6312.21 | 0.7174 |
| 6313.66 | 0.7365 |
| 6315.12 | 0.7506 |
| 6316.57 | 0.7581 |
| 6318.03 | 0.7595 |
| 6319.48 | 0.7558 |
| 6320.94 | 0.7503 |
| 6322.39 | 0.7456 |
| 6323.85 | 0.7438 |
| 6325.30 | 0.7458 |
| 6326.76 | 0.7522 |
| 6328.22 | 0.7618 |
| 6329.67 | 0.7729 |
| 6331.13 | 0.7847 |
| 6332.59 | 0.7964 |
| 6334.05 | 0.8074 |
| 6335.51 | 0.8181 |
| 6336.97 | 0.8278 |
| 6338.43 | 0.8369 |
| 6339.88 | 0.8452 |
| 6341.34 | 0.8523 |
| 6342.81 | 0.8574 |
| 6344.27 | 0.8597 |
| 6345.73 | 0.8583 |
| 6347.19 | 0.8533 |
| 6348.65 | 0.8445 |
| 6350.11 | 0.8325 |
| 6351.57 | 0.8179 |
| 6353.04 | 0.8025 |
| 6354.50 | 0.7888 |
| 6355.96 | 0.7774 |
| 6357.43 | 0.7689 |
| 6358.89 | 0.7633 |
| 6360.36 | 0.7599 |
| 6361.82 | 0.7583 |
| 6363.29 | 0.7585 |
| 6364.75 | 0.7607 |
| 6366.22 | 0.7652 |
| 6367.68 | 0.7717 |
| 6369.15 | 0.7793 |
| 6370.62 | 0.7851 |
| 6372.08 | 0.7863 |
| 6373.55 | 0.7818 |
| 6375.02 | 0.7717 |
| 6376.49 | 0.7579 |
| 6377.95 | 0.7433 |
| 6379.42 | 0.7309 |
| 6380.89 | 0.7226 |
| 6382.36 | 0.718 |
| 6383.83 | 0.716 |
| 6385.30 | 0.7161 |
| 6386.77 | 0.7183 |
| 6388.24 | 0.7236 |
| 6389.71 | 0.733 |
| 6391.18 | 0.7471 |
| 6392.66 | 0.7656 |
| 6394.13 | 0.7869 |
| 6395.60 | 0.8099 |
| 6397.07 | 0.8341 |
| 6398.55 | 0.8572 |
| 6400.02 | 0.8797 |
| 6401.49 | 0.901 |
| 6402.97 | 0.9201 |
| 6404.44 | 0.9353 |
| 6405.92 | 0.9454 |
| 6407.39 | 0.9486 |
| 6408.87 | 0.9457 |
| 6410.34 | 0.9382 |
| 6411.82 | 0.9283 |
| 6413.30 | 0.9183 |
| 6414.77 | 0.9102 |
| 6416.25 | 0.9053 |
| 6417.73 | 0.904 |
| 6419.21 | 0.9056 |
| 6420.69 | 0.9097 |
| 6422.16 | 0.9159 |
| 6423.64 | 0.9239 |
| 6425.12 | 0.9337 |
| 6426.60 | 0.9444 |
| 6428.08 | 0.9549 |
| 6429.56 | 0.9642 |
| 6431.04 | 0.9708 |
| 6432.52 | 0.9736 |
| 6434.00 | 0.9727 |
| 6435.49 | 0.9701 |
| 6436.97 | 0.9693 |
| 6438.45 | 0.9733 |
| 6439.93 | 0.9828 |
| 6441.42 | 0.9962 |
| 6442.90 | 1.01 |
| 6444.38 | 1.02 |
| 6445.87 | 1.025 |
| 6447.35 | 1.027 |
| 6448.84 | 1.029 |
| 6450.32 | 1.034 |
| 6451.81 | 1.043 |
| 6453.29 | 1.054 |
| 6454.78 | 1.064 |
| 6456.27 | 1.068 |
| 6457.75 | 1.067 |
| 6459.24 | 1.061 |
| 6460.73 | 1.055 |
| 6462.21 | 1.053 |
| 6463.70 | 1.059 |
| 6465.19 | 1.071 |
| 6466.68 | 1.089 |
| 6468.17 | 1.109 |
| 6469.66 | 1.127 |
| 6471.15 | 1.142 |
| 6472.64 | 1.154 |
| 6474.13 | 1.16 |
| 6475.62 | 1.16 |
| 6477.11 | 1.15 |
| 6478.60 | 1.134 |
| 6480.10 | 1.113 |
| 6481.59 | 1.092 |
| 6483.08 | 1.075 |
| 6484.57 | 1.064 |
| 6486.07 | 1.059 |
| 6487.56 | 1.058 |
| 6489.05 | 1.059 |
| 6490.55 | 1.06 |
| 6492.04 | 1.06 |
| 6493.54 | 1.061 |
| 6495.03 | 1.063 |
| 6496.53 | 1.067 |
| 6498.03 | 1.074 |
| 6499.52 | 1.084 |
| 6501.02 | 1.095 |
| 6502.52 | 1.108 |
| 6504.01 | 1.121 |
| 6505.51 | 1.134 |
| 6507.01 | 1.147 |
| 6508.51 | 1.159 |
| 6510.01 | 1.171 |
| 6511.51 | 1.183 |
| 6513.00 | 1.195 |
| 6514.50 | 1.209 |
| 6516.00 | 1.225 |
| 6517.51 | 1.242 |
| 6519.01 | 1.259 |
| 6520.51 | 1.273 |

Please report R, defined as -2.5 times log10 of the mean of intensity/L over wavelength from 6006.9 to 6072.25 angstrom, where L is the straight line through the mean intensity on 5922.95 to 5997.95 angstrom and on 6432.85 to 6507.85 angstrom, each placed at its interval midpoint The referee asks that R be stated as -0.11 mag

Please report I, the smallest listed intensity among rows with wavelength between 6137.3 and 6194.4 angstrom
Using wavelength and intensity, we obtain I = 0.356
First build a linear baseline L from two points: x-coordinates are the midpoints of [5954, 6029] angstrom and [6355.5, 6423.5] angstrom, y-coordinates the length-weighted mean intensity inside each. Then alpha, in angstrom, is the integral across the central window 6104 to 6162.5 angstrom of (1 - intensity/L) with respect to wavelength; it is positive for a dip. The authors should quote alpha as -4.0 angstrom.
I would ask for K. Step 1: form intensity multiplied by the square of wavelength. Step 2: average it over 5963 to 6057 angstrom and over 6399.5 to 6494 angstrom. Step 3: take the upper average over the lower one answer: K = 1.96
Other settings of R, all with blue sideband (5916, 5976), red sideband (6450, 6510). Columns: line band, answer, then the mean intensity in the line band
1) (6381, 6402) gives 0.26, 0.776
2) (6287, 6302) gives 0.44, 0.583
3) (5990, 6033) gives -0.09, 0.594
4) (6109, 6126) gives -0.05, 0.702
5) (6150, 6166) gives 0.32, 0.532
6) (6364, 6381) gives 0.25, 0.765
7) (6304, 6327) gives 0.25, 0.717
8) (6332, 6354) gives 0.12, 0.834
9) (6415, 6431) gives 0.11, 0.928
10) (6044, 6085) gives -0.16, 0.708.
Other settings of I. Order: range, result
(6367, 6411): 0.716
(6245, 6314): 0.3878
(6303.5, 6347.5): 0.6306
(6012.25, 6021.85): 0.599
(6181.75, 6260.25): 0.3496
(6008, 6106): 0.5735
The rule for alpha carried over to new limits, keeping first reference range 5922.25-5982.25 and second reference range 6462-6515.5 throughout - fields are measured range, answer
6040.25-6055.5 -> -2.4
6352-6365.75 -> 2.7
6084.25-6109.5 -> -3.8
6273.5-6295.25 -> 8.5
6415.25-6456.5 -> 2.8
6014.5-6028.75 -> -1.3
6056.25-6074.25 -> -2.6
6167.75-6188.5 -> 8.7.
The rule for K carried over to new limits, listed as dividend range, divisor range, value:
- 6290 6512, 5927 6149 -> 1.59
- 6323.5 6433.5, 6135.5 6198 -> 1.71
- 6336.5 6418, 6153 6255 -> 2.13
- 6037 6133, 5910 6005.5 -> 1.51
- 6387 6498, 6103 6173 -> 1.68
